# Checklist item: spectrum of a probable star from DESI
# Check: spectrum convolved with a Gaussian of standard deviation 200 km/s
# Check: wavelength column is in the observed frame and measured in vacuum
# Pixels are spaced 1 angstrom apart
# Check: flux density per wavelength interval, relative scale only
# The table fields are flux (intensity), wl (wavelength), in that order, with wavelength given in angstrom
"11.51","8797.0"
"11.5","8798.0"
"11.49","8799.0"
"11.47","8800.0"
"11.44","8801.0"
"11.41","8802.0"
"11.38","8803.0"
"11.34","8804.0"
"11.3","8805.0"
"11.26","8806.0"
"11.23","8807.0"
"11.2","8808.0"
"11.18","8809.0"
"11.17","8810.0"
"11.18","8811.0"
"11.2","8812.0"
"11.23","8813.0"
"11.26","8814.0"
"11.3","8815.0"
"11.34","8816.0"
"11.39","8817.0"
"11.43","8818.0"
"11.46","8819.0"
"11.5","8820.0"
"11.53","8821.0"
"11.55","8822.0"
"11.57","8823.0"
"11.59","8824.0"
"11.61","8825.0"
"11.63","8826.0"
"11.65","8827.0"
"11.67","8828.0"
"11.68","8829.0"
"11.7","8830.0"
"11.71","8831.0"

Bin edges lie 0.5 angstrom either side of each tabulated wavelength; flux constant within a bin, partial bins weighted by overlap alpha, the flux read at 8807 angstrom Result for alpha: 11.23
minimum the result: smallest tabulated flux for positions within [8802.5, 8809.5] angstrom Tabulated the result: 11.18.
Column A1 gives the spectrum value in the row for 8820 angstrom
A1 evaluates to 11.5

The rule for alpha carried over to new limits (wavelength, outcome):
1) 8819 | 11.46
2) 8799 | 11.49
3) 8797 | 11.51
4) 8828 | 11.67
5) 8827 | 11.65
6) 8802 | 11.41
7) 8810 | 11.17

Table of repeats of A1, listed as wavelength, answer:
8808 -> 11.2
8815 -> 11.3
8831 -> 11.71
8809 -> 11.18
